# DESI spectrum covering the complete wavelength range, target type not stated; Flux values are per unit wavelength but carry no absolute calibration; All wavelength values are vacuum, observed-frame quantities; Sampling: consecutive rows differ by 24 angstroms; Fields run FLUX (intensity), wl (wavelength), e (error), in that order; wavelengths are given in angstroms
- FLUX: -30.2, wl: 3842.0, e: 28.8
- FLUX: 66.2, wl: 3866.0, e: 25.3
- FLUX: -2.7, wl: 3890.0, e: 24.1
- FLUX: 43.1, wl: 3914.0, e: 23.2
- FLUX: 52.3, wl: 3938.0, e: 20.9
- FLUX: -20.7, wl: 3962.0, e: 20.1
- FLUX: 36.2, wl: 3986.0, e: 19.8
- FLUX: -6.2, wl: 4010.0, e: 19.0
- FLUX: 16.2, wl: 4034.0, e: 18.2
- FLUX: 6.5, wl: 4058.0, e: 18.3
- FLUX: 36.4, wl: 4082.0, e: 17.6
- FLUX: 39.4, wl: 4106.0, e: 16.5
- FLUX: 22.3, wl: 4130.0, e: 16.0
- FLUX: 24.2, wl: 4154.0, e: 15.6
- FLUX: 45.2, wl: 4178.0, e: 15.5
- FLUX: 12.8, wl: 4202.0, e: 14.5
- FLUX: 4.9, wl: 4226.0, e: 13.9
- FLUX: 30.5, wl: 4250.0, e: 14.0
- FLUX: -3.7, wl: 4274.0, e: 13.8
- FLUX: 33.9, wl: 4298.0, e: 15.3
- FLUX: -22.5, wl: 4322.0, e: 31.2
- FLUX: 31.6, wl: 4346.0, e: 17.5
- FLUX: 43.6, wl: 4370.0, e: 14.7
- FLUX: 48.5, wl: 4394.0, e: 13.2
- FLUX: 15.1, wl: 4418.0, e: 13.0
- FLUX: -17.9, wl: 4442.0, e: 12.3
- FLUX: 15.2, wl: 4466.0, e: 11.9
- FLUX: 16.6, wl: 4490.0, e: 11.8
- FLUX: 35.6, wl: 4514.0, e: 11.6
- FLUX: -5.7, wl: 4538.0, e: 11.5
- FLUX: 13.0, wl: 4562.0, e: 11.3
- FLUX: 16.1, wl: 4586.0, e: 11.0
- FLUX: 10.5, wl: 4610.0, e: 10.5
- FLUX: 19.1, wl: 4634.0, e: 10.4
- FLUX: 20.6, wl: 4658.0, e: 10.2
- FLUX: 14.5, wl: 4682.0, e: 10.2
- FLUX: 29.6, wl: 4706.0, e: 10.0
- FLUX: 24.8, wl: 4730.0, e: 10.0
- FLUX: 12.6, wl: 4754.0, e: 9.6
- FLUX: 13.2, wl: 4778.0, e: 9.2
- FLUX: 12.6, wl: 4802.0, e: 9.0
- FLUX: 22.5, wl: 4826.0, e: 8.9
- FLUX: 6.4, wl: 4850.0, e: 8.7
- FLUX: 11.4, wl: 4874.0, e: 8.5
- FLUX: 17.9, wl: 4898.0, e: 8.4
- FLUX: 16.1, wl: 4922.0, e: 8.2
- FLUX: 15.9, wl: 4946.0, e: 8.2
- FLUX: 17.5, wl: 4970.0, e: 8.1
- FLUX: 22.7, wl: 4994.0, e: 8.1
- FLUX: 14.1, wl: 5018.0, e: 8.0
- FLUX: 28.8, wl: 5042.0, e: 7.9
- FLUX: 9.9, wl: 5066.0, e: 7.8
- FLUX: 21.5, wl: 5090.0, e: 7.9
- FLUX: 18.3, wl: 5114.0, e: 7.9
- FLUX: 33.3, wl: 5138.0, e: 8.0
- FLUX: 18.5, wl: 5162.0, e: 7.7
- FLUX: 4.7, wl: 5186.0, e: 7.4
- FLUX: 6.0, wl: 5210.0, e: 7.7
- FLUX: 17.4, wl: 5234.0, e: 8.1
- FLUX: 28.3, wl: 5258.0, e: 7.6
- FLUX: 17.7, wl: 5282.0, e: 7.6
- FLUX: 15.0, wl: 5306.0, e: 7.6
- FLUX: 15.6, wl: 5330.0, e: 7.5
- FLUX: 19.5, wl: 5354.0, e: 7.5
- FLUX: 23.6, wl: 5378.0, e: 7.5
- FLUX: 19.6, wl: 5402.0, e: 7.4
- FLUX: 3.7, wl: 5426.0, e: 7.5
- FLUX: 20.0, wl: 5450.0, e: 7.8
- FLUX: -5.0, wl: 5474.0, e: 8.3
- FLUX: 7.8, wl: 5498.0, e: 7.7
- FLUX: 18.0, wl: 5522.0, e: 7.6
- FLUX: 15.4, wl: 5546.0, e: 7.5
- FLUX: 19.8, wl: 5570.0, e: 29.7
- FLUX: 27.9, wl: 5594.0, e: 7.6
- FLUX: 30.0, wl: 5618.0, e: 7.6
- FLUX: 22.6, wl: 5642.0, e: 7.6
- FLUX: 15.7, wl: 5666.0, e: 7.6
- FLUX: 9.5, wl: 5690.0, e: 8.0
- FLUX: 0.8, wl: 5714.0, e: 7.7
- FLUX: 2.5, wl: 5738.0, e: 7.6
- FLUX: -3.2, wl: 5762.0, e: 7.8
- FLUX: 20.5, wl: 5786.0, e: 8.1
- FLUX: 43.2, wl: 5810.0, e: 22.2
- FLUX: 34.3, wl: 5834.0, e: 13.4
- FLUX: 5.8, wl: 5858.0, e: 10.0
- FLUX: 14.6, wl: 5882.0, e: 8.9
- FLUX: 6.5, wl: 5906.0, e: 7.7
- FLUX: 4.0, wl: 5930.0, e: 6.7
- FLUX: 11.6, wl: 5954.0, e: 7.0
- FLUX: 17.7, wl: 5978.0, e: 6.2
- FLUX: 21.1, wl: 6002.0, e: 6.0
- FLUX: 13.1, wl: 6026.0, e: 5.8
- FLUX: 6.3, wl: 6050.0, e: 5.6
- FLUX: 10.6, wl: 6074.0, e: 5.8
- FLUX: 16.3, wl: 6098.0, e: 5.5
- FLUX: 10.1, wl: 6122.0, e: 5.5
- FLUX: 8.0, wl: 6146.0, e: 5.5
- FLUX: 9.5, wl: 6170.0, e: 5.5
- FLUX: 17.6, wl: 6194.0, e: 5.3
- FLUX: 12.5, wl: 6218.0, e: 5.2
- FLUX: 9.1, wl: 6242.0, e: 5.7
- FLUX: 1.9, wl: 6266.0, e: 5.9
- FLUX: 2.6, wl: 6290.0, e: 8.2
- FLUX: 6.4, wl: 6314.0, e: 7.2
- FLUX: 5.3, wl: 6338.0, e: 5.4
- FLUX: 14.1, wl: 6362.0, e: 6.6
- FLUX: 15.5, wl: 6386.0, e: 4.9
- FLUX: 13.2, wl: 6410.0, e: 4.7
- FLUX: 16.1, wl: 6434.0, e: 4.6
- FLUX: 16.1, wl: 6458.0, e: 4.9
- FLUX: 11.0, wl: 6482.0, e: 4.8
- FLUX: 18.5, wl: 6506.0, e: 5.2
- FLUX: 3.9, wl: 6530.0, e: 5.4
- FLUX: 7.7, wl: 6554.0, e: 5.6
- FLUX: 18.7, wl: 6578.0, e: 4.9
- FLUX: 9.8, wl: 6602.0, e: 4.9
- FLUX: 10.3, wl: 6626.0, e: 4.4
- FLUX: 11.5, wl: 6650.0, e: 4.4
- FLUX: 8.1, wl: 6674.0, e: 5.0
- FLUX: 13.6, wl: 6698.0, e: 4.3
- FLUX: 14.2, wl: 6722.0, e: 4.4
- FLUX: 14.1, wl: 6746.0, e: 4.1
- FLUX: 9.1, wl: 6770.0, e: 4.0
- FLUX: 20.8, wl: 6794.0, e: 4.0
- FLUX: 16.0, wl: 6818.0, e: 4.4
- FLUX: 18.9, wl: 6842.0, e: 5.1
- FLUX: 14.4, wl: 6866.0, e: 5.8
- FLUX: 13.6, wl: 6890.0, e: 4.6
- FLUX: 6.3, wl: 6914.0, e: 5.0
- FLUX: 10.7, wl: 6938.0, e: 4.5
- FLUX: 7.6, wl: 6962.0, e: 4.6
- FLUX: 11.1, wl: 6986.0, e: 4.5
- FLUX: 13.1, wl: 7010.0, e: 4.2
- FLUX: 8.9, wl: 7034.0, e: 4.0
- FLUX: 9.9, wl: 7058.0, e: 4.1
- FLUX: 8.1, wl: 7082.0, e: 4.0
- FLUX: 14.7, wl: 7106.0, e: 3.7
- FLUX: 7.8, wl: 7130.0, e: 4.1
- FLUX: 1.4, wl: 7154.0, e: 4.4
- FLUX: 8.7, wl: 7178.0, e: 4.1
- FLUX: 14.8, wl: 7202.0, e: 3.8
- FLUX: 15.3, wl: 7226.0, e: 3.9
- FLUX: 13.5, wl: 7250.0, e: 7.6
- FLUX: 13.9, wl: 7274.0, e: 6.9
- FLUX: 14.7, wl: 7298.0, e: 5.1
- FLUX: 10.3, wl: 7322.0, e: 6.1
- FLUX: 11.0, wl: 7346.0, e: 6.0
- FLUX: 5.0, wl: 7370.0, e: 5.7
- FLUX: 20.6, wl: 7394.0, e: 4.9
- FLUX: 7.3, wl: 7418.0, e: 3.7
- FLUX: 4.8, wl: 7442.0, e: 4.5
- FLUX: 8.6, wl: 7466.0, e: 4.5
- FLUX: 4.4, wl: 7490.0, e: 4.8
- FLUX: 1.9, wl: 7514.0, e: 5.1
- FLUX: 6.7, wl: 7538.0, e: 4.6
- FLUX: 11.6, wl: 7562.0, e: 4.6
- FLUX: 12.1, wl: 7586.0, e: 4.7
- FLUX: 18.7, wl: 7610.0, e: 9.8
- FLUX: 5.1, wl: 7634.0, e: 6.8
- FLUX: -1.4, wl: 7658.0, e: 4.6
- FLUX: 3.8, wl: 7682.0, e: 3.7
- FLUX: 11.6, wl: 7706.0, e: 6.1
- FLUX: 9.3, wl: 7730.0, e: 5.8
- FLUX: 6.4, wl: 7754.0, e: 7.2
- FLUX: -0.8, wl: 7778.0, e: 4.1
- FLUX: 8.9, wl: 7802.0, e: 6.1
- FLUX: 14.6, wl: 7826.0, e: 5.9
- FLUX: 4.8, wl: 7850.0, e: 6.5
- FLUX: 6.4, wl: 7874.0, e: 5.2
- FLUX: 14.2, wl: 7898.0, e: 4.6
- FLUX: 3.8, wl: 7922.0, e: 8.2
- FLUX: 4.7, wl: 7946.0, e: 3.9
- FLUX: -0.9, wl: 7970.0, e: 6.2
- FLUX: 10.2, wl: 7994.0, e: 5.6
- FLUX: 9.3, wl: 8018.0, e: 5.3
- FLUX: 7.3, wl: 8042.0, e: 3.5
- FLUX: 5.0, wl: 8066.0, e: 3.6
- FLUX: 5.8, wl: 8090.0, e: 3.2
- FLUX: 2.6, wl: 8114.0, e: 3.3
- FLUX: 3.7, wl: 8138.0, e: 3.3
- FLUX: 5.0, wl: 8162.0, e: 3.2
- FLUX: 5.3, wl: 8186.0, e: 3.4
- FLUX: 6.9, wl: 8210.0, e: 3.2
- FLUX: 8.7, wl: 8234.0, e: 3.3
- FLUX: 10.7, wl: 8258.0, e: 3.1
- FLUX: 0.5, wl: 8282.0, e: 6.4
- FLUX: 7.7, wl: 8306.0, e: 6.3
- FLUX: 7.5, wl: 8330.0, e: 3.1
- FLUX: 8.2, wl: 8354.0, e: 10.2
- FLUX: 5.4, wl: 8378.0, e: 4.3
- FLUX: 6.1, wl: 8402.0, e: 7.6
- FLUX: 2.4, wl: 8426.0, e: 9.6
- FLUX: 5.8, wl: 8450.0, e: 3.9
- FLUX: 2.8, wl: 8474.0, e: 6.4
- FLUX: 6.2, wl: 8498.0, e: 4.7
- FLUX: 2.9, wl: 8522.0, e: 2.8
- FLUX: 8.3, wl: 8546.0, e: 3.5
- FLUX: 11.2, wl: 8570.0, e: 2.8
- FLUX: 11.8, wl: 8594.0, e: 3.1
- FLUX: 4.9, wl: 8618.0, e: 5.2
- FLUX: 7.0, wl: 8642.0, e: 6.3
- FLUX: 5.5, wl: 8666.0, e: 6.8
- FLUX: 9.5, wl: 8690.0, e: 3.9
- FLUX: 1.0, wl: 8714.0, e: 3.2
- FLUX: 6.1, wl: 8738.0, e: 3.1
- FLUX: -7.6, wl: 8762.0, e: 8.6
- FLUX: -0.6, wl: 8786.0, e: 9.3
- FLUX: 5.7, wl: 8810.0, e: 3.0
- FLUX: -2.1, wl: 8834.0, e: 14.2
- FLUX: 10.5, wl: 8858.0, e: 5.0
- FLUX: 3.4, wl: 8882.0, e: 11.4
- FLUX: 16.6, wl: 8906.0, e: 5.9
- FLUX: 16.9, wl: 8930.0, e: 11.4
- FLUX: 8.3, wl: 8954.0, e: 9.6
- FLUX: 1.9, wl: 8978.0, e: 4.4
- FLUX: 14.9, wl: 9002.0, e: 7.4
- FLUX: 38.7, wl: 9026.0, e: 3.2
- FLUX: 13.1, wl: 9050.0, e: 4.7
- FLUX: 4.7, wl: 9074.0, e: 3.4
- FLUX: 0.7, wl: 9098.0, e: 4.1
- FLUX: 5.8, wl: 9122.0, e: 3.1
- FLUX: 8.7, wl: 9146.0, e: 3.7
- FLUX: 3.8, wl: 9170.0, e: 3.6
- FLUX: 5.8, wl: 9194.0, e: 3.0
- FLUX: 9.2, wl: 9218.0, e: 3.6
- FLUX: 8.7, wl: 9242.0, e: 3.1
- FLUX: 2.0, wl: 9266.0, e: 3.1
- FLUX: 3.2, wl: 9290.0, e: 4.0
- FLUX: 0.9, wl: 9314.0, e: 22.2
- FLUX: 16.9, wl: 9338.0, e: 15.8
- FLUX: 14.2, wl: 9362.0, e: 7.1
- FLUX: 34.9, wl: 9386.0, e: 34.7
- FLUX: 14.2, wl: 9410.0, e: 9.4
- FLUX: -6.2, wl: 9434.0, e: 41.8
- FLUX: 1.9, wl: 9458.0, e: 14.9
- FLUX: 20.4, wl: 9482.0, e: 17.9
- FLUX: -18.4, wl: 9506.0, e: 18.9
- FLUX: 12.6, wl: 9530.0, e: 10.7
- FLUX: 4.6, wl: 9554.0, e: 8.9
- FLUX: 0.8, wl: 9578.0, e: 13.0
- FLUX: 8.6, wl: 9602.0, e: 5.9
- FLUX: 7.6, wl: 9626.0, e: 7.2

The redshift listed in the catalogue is 1.42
